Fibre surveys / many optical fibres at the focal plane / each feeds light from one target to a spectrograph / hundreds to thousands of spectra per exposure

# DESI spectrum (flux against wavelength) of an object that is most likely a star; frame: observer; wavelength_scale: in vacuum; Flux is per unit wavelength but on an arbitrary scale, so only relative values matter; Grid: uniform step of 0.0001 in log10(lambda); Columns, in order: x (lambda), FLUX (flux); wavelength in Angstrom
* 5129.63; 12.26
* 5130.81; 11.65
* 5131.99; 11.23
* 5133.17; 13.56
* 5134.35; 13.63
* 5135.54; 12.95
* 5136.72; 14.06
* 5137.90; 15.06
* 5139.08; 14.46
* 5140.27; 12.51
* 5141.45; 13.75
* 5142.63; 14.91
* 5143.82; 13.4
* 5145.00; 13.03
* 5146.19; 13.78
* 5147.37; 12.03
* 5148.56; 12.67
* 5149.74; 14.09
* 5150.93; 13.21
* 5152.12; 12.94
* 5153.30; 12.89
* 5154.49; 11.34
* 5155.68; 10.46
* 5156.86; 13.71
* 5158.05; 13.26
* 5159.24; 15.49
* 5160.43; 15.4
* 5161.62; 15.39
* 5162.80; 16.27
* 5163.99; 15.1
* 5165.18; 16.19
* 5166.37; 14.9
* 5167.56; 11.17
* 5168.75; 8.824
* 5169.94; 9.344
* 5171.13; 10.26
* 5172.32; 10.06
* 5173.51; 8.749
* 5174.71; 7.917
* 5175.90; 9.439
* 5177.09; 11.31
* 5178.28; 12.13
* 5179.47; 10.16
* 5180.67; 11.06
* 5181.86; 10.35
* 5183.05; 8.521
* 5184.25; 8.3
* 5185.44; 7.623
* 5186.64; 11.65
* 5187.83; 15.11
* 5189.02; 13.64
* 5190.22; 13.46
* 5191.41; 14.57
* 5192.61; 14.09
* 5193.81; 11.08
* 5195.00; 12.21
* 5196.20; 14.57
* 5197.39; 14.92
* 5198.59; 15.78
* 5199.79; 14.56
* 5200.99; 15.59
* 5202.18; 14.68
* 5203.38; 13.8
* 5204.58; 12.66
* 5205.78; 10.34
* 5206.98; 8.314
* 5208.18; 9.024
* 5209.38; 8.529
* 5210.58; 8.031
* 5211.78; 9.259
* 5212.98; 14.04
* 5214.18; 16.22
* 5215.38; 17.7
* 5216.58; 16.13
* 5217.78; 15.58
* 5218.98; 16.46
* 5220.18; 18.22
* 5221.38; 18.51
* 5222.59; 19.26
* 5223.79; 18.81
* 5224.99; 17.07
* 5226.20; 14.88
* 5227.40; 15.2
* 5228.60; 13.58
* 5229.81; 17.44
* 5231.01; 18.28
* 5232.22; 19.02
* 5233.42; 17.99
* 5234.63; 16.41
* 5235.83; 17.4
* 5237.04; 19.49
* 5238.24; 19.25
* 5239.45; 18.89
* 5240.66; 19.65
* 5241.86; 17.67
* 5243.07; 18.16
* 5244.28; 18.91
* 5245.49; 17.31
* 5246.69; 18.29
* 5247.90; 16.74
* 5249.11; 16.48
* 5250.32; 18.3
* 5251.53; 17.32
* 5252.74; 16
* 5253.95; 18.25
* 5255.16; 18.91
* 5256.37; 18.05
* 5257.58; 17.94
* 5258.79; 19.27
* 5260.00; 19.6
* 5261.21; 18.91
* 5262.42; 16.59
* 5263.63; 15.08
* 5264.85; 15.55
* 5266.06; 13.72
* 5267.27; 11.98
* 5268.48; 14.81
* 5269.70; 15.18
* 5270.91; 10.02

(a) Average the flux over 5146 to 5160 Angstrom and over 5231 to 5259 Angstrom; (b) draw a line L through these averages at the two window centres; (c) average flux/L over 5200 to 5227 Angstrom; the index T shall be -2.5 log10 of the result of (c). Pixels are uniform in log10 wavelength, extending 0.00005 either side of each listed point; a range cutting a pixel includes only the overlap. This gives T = 0.15 mag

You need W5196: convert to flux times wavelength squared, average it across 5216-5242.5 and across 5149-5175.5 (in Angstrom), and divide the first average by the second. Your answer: 1.43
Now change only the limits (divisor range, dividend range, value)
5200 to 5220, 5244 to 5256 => 1.37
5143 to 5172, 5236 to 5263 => 1.44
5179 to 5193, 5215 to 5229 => 1.48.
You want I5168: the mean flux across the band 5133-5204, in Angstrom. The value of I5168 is 12.8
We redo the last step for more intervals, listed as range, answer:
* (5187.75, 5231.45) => 14.3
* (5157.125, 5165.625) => 15.2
